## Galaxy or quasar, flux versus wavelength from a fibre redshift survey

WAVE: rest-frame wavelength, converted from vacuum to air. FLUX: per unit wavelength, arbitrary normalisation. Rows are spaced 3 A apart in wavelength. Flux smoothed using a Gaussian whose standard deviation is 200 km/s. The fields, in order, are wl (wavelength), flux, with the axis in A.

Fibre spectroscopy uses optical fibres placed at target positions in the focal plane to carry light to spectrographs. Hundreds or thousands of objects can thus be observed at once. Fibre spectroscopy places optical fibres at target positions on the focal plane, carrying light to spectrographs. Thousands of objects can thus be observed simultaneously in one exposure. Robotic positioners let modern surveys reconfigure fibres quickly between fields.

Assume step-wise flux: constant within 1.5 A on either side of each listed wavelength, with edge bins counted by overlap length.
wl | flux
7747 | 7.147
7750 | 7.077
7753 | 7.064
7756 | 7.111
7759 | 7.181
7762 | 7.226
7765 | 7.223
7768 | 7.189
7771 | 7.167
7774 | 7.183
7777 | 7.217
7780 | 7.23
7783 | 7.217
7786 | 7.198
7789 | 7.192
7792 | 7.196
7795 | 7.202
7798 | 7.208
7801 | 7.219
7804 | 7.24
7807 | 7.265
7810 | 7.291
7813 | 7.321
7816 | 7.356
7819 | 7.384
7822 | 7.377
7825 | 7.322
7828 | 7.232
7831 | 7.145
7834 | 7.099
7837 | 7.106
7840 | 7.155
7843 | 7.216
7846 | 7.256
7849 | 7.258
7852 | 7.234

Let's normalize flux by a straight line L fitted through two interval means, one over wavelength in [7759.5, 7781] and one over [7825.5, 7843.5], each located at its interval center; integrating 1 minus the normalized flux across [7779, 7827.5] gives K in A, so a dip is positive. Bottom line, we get -0.54 A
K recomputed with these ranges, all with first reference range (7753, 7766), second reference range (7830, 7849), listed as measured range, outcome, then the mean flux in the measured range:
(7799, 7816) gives -0.2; 7.27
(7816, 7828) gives -0.3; 7.34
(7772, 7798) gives -0.1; 7.2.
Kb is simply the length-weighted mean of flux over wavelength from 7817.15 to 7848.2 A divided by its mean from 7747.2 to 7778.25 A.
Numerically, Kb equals 1.0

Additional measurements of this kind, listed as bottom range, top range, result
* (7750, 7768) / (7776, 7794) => 1.01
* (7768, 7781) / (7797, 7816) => 1.01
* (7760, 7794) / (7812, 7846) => 1.01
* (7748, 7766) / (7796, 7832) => 1.02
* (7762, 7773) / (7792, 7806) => 1.00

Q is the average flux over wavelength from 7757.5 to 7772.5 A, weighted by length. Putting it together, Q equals 7.2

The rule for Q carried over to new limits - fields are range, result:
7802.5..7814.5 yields 7.28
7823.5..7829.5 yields 7.28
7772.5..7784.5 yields 7.21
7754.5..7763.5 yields 7.17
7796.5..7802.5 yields 7.21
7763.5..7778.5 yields 7.2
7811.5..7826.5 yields 7.35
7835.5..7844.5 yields 7.16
